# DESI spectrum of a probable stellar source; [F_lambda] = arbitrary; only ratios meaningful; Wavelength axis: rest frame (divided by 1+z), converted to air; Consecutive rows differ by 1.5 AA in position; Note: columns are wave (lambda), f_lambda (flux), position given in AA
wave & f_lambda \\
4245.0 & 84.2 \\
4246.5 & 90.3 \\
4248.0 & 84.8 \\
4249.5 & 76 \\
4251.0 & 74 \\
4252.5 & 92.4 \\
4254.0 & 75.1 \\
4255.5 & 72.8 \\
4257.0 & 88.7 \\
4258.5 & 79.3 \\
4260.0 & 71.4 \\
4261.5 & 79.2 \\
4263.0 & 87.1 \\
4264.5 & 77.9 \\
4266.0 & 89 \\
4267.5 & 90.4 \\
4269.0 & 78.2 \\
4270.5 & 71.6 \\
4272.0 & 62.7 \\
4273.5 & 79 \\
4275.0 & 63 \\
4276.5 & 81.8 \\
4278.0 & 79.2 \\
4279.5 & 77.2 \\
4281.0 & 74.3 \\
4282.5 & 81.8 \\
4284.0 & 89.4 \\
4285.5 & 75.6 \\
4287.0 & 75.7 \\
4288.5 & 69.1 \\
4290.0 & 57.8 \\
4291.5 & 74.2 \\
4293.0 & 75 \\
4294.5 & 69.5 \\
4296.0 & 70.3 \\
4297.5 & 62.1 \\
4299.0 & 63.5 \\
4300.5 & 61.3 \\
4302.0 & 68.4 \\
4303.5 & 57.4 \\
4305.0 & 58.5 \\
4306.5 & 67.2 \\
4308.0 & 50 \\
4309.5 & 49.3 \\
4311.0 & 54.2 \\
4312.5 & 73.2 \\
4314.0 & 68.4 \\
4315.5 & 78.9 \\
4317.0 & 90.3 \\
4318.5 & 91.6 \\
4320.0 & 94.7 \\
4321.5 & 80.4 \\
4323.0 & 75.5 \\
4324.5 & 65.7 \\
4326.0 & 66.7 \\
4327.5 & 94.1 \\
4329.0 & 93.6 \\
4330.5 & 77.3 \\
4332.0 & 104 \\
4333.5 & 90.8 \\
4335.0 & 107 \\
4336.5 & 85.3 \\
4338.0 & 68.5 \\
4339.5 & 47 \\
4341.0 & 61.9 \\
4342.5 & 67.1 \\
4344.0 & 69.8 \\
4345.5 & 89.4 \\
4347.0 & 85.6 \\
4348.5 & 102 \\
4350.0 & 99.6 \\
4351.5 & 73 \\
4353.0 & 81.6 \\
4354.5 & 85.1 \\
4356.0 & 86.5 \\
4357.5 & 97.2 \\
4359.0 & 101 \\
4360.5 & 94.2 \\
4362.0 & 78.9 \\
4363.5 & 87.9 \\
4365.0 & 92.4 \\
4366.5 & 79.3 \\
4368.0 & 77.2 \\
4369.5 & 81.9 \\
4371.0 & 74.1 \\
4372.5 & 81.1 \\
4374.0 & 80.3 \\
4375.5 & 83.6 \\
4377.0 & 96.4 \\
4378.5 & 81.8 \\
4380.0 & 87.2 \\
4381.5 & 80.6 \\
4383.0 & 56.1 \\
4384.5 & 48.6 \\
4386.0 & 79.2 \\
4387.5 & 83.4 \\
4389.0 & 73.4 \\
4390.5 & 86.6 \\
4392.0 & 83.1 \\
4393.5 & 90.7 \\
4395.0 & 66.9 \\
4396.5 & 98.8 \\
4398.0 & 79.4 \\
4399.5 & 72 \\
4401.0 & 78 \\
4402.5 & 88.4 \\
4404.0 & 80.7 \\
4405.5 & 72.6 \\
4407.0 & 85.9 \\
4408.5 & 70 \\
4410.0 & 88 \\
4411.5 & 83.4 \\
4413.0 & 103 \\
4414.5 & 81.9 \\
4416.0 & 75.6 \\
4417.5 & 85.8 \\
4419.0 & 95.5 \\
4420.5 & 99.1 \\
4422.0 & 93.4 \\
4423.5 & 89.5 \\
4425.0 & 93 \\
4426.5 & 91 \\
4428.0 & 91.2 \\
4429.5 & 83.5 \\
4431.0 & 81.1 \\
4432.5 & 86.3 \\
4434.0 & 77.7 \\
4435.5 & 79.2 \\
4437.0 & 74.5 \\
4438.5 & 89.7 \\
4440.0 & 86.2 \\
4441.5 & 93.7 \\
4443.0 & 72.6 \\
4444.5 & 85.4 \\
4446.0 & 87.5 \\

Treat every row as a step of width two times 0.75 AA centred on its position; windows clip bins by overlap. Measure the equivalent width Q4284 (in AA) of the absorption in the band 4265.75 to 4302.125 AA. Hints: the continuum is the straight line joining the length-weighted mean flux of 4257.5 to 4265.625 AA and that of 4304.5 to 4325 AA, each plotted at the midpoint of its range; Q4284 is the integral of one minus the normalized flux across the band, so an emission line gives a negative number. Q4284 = 1.4 AA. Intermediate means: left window 79.7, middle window 73.5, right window 71.5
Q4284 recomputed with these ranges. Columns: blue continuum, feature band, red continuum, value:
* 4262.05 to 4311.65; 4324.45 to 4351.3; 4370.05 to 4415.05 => -2.3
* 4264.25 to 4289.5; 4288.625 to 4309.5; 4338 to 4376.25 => 3.9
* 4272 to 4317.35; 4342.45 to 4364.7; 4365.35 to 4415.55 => -3.2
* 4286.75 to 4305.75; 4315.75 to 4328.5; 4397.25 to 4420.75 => -2.3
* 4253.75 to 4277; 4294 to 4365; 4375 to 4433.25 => 2.4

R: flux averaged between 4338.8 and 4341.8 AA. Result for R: 54.8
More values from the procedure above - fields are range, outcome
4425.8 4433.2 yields 86.6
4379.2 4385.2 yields 68.4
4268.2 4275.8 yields 71.1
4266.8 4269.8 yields 84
